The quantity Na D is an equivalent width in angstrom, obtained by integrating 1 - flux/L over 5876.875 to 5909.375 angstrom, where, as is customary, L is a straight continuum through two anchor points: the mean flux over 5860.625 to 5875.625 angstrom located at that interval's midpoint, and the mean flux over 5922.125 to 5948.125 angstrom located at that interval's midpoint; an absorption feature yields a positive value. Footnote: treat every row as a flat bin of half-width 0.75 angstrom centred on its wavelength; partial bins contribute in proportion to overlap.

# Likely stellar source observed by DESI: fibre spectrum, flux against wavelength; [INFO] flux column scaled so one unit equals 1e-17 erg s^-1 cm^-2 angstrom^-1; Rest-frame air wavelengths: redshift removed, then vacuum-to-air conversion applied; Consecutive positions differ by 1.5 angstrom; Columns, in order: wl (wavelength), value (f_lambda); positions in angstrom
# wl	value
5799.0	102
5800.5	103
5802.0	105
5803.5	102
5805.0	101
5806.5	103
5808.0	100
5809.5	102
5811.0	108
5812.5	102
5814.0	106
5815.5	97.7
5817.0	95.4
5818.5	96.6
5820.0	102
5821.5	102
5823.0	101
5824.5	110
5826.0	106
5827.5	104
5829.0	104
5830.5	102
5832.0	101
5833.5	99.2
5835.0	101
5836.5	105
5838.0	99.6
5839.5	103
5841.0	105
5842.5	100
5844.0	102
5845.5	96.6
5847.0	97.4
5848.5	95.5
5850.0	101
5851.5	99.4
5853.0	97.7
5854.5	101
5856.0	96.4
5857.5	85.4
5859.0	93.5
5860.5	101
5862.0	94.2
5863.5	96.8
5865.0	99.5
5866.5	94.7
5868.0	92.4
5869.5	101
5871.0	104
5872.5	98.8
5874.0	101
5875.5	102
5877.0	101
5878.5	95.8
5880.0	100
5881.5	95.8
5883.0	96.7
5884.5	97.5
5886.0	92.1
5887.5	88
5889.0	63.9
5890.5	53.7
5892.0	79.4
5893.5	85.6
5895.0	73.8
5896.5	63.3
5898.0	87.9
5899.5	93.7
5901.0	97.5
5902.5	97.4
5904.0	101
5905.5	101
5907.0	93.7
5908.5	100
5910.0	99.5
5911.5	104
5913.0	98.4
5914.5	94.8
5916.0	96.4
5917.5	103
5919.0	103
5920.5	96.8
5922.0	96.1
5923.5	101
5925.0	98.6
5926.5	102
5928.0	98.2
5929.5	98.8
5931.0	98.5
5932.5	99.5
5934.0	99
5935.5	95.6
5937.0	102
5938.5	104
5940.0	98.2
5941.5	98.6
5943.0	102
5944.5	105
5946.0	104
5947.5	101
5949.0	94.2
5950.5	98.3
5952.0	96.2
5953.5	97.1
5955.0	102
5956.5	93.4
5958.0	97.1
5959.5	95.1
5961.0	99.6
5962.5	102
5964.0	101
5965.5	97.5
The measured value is 3.36 angstrom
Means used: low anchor 98.4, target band 88.8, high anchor 100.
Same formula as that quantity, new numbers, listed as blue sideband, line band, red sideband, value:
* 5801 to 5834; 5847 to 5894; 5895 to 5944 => 2.79 angstrom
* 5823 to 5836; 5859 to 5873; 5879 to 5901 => -0.91 angstrom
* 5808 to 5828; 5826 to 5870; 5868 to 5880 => 0.90 angstrom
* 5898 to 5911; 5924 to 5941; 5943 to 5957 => -0.16 angstrom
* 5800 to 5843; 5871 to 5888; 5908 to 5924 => 0.49 angstrom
